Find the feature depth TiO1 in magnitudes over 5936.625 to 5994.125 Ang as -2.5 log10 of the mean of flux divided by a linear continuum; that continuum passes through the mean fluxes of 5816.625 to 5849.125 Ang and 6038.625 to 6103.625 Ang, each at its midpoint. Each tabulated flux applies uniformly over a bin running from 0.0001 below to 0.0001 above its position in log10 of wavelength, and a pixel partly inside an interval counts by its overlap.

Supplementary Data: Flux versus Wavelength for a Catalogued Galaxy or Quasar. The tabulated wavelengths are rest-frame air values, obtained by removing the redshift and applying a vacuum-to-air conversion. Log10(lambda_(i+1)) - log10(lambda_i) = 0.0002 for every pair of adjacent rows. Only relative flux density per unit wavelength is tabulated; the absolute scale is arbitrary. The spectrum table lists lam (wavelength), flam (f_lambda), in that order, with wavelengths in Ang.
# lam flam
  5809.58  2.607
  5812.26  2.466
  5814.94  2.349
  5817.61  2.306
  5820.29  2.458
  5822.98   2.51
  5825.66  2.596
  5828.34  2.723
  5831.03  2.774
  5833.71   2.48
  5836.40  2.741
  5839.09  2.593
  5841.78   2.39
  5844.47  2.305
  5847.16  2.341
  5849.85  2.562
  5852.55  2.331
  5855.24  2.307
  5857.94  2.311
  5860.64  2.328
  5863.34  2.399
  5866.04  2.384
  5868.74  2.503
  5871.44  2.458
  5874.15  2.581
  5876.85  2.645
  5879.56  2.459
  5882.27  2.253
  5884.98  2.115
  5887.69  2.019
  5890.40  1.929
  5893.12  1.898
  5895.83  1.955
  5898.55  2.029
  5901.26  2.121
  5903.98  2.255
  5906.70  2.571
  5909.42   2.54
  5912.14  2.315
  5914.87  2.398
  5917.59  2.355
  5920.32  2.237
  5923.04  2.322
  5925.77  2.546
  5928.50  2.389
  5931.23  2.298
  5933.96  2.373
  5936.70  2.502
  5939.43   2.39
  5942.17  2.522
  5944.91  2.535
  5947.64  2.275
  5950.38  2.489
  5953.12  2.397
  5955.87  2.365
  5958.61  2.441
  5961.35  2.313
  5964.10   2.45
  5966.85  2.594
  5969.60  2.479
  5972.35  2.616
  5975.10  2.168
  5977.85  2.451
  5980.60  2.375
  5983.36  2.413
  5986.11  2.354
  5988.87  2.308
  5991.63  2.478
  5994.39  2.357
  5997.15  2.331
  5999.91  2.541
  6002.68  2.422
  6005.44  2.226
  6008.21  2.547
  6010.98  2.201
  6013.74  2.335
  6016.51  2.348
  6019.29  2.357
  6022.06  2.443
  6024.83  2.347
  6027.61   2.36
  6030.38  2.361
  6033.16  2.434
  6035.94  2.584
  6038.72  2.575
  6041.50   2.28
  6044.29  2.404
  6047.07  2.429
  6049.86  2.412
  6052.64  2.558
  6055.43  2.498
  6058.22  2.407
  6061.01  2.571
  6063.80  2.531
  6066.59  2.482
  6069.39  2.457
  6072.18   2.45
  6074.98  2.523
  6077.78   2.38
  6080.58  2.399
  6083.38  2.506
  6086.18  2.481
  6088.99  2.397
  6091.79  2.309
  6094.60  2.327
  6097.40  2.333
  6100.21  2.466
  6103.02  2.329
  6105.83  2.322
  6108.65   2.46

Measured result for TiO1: 0.02 mag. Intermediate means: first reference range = 2.52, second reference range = 2.44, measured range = 2.42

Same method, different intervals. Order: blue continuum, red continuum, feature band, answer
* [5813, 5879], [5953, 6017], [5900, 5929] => 0.031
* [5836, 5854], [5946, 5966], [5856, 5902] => 0.081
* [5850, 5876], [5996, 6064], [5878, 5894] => 0.139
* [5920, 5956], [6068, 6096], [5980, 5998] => 0.018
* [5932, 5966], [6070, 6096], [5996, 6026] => 0.022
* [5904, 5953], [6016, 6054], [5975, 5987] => 0.020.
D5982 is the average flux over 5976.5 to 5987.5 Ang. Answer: 2.4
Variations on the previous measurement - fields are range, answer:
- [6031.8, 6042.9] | 2.47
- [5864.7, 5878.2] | 2.52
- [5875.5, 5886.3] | 2.37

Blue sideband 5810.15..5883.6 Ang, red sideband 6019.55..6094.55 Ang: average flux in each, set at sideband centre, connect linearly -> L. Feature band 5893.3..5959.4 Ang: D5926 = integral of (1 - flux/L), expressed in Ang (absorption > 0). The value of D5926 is 2.9 Ang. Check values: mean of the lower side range 2.47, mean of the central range 2.35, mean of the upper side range 2.44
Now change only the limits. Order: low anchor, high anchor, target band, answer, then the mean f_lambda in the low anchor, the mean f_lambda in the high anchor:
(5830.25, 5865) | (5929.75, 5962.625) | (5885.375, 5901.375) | 2.9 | 2.45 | 2.41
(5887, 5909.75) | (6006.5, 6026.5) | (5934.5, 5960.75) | -2.4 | 2.13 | 2.37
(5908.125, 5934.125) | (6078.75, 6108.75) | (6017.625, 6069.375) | -1.3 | 2.38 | 2.39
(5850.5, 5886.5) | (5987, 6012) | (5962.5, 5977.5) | -0.5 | 2.39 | 2.38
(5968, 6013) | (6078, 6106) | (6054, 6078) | -0.9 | 2.39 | 2.39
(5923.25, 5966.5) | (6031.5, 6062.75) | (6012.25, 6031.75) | 0.7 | 2.42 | 2.47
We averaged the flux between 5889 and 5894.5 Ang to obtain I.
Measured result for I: 1.91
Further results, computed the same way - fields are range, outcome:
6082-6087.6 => 2.49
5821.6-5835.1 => 2.62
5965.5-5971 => 2.54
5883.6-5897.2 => 1.98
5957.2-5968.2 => 2.45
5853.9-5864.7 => 2.34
